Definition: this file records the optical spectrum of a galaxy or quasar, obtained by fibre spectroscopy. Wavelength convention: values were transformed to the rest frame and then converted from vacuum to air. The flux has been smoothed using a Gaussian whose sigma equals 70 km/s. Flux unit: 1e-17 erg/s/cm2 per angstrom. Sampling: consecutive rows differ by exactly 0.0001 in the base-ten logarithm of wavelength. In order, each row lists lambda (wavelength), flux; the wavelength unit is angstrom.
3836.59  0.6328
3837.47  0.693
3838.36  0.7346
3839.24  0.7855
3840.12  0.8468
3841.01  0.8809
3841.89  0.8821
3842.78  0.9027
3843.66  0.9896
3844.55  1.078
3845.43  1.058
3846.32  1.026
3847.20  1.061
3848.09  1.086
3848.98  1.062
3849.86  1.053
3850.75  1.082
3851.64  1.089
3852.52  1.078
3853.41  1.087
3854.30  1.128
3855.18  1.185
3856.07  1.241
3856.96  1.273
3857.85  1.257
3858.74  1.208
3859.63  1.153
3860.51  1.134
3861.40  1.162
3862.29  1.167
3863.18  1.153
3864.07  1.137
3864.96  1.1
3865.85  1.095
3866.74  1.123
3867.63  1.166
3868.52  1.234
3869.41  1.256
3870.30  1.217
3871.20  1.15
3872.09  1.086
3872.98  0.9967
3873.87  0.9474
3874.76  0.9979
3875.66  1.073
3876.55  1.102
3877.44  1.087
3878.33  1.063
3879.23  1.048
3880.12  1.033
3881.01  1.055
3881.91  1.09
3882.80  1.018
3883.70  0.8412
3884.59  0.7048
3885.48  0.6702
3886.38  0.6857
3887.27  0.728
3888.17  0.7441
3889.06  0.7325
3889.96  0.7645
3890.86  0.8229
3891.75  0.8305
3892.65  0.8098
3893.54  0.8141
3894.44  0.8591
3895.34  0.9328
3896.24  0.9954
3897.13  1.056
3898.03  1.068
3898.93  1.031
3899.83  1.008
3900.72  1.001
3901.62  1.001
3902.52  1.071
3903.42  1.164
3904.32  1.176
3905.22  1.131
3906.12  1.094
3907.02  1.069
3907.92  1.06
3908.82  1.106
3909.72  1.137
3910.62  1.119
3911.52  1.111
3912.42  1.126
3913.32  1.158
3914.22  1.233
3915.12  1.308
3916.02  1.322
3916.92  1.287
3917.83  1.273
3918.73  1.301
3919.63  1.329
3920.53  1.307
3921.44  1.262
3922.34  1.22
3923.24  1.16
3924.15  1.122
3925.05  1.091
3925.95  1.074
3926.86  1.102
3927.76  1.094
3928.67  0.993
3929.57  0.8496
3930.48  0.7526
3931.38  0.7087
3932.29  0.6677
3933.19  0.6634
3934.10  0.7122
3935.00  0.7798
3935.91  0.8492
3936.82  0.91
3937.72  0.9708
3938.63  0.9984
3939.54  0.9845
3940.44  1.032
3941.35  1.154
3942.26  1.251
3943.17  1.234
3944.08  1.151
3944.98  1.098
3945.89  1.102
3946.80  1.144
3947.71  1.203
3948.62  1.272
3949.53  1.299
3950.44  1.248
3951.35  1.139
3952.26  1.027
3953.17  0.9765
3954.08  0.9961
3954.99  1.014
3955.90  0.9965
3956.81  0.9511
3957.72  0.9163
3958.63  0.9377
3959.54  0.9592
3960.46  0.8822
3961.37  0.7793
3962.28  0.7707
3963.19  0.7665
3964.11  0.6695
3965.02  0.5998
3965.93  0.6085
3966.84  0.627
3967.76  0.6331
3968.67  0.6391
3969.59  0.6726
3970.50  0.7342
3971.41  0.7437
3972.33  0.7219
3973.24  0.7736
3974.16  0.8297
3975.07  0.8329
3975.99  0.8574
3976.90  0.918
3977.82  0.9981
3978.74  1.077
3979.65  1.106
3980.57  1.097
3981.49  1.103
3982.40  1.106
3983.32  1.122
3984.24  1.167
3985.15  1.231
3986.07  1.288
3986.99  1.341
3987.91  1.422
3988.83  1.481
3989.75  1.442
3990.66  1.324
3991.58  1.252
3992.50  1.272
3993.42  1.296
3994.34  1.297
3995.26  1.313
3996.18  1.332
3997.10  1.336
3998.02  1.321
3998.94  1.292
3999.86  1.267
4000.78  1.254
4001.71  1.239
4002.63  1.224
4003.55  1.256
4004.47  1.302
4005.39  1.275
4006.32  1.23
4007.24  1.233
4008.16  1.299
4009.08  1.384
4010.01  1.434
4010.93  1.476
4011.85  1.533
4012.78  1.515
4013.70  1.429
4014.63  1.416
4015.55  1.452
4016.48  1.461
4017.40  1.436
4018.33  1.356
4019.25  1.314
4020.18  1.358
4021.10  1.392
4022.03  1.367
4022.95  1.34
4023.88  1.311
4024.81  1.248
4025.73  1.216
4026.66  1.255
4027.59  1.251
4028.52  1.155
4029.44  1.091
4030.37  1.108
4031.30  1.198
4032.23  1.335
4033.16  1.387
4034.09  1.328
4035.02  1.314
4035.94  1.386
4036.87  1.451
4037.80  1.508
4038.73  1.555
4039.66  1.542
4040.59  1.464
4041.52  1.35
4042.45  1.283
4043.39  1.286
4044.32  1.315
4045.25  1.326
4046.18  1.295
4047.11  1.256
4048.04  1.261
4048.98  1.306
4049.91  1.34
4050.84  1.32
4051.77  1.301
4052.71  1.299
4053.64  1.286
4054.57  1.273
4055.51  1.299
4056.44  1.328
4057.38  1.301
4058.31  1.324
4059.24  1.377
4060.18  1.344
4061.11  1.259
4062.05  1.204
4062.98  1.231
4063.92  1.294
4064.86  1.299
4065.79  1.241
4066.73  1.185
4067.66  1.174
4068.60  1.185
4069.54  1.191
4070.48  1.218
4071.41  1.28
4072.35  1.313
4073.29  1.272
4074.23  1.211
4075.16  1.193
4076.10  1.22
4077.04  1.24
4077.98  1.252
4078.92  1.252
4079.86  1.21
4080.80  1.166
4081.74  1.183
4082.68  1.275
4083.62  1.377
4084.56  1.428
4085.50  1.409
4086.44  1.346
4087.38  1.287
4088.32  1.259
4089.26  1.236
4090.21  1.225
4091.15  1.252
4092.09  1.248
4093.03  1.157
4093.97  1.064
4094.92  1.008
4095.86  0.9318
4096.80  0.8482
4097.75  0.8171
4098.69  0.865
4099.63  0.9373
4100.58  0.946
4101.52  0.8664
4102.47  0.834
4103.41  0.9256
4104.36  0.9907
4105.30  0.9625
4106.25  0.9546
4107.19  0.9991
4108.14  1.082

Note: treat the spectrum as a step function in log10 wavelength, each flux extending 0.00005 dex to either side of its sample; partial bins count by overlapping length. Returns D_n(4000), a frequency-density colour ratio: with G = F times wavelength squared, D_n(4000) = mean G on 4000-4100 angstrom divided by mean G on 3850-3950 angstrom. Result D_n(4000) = 1.30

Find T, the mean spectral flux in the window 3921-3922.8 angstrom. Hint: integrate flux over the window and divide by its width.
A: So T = 1.24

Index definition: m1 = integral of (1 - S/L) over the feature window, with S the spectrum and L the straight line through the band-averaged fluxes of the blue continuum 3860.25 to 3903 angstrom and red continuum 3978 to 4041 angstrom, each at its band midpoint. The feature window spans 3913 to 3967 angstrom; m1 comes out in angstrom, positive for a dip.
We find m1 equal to 5.35 angstrom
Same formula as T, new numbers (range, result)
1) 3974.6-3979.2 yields 0.937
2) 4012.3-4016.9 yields 1.45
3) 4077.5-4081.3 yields 1.22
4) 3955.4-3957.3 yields 0.975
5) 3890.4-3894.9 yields 0.827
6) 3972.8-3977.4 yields 0.843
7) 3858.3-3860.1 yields 1.18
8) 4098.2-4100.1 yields 0.904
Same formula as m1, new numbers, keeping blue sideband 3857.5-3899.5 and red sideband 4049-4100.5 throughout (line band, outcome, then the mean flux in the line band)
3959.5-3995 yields 4.11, 0.988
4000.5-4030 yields -4.38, 1.33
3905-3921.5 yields -2.37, 1.2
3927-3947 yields 2.10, 0.959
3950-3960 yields 0.70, 1.01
